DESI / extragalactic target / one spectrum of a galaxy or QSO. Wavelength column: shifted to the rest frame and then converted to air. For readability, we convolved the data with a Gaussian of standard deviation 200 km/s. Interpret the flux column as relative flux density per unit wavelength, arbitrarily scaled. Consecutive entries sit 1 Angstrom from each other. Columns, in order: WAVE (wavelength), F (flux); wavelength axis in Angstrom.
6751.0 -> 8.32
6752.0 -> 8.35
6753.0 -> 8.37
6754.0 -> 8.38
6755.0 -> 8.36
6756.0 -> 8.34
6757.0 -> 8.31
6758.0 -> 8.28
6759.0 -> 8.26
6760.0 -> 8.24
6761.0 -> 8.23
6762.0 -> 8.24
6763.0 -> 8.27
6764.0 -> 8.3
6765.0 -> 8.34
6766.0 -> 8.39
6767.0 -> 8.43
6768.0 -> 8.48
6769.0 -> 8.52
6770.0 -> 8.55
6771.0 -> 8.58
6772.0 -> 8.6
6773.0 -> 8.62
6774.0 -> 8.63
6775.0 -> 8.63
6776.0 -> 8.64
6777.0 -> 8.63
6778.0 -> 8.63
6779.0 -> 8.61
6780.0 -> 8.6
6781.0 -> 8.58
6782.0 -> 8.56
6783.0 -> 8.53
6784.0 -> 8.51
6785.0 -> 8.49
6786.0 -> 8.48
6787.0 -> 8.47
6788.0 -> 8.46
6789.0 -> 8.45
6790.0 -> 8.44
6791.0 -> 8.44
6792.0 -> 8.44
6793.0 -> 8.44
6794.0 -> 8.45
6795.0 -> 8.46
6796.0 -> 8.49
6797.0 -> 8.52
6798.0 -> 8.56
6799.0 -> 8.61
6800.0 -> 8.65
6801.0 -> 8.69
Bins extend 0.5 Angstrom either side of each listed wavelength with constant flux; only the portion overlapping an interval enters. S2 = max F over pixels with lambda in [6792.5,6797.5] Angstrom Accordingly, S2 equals 8.52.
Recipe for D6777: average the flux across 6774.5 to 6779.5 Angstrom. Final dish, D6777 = 8.63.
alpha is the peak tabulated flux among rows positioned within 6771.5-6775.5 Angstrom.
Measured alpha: 8.63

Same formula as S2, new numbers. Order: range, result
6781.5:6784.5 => 8.56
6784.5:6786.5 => 8.49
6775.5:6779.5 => 8.64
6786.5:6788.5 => 8.47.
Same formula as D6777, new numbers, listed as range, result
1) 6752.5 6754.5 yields 8.38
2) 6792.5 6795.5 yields 8.45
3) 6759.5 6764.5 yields 8.26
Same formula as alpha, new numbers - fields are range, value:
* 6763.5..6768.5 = 8.48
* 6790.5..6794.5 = 8.45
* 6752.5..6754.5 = 8.38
